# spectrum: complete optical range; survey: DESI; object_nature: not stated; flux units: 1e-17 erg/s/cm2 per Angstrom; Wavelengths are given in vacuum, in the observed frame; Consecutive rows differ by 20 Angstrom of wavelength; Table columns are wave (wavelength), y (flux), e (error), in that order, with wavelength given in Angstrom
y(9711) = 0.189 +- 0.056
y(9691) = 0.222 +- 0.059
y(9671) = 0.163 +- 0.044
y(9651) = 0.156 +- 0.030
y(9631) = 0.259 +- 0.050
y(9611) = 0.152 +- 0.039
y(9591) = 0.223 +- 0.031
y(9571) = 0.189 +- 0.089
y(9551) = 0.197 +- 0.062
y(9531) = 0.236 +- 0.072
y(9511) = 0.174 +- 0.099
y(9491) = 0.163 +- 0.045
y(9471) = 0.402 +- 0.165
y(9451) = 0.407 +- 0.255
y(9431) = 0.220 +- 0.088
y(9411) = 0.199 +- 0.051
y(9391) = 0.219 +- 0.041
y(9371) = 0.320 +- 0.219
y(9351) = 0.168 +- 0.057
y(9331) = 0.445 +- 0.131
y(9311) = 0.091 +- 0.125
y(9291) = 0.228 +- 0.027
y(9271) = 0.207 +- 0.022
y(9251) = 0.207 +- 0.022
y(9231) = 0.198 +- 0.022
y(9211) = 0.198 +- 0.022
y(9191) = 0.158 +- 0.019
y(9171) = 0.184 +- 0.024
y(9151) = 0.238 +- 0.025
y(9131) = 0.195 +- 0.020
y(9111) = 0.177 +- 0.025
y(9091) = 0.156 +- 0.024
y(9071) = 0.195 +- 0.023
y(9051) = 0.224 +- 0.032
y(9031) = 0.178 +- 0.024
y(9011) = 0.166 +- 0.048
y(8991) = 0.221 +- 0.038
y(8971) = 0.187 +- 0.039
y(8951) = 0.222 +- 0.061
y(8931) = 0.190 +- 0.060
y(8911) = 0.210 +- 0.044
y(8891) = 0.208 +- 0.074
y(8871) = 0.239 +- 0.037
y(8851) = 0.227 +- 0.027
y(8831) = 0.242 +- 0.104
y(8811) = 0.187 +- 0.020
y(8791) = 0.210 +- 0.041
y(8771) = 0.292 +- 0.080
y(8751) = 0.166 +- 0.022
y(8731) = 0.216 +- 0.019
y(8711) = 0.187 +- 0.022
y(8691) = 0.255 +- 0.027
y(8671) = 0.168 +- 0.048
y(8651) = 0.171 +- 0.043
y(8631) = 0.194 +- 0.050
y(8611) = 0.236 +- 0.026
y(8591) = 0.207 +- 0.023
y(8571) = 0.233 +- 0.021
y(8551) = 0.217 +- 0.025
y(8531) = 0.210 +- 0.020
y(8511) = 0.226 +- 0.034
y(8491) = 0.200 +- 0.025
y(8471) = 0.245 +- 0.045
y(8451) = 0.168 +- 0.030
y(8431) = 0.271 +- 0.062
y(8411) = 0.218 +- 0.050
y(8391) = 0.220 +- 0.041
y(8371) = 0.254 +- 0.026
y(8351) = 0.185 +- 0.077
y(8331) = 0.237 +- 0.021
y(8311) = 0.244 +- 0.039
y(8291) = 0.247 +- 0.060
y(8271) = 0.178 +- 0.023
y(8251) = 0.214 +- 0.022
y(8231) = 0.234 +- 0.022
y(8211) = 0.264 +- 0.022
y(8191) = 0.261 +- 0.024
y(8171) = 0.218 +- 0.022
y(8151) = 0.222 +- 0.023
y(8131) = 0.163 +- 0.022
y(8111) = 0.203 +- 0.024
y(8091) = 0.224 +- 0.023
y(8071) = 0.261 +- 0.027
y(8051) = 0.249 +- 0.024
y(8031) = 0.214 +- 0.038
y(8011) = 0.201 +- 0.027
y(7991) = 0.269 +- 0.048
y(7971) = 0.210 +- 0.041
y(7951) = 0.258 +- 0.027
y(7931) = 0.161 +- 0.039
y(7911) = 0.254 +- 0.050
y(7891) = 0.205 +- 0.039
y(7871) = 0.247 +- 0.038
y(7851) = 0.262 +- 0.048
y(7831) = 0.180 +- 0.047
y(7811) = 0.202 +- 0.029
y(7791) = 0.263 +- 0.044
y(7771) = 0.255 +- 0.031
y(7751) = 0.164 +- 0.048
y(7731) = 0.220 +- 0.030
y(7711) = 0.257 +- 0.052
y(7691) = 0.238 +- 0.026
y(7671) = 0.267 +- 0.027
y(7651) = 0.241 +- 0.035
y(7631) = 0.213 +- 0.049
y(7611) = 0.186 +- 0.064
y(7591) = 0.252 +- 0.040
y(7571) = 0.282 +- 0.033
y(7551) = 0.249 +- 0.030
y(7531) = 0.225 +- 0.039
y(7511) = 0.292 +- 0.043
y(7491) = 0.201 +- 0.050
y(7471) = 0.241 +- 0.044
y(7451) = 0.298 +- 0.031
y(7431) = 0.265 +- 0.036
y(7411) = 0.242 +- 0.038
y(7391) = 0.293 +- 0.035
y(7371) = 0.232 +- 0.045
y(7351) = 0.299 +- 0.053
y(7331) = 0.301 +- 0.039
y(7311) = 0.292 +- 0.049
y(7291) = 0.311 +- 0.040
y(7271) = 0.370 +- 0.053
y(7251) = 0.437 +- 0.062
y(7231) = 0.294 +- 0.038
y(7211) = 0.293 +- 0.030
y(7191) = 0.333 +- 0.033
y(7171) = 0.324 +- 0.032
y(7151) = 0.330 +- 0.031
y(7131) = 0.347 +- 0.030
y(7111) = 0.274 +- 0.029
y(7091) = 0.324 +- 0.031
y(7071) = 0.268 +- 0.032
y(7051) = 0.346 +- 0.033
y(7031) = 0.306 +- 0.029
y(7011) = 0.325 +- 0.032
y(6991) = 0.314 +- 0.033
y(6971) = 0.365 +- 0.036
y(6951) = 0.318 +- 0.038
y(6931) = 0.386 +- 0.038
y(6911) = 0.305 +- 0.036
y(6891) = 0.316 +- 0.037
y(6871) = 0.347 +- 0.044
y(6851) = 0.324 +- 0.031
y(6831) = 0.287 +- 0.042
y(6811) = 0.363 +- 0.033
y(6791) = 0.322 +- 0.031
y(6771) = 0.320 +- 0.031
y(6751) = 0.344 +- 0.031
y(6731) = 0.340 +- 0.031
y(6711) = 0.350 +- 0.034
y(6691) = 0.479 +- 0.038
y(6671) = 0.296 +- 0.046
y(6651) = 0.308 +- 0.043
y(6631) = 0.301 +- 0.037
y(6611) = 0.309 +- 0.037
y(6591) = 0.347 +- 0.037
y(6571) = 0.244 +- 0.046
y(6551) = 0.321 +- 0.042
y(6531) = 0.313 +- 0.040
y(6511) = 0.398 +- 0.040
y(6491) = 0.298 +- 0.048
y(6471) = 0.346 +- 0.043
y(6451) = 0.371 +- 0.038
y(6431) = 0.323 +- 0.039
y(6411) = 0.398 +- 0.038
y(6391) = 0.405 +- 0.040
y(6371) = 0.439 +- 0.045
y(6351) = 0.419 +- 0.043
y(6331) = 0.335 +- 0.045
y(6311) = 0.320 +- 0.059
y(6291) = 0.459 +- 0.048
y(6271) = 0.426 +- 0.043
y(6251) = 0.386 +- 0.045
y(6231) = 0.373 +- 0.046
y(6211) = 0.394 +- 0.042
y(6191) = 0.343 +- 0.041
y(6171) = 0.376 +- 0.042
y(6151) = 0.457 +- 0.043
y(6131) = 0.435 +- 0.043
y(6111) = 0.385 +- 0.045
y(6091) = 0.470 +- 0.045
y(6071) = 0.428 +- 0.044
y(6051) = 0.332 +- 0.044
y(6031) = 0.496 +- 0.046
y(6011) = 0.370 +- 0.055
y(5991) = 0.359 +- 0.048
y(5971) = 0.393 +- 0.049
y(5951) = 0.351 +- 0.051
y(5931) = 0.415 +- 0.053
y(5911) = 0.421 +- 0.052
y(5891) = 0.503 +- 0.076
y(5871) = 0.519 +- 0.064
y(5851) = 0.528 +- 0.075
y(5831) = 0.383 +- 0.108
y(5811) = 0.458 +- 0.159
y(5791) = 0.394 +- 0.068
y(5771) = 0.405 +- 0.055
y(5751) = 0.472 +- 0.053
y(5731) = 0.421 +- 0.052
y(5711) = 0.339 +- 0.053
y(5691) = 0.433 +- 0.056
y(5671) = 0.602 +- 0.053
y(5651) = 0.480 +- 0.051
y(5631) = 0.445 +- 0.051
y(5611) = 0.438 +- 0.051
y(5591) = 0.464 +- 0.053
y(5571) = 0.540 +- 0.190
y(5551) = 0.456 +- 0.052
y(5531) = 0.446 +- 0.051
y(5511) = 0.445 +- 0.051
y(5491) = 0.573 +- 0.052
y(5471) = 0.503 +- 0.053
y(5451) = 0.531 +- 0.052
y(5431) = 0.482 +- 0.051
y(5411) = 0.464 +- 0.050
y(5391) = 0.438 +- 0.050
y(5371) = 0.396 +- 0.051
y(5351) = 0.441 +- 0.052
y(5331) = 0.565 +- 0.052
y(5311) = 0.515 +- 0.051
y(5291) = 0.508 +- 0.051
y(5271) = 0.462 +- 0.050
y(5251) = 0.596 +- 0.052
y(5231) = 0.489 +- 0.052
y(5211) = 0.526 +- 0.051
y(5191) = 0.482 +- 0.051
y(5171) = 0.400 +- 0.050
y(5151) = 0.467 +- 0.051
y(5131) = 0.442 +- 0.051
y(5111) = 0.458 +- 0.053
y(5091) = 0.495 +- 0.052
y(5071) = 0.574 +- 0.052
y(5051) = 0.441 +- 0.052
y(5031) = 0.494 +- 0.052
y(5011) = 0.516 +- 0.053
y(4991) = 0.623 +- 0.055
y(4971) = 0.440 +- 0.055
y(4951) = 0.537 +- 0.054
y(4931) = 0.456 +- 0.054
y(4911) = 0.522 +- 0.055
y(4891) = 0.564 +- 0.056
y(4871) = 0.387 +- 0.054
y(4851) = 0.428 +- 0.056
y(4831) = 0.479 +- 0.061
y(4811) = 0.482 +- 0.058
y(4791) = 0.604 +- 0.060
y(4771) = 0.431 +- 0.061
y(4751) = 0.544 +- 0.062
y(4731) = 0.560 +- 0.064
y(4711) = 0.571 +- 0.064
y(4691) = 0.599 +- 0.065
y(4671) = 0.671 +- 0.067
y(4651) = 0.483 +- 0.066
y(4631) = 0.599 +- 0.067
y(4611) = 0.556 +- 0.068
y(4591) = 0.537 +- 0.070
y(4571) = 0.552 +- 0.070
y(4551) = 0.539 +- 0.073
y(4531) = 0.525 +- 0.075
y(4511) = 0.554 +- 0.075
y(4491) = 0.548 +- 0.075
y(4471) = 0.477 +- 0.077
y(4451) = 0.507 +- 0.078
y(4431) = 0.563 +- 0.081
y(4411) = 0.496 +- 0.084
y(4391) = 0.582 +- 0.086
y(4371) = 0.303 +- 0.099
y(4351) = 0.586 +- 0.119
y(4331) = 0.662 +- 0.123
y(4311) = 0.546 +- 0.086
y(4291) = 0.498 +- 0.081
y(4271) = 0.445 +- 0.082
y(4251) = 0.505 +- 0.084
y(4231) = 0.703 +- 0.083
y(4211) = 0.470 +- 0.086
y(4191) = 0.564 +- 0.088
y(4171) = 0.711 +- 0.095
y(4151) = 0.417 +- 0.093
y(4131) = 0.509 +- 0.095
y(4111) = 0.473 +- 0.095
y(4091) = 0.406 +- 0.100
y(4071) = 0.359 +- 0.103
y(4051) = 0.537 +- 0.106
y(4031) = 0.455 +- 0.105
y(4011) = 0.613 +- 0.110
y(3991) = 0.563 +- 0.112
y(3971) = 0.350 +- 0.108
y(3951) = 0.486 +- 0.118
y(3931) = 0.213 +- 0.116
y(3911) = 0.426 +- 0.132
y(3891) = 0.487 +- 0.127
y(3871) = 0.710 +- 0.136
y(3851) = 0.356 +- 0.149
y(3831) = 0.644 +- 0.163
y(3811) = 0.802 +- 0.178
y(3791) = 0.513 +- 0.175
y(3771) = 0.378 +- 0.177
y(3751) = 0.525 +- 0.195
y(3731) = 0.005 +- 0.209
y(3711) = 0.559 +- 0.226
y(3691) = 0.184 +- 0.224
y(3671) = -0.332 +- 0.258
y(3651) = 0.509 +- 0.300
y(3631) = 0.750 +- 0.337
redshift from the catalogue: 0.00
